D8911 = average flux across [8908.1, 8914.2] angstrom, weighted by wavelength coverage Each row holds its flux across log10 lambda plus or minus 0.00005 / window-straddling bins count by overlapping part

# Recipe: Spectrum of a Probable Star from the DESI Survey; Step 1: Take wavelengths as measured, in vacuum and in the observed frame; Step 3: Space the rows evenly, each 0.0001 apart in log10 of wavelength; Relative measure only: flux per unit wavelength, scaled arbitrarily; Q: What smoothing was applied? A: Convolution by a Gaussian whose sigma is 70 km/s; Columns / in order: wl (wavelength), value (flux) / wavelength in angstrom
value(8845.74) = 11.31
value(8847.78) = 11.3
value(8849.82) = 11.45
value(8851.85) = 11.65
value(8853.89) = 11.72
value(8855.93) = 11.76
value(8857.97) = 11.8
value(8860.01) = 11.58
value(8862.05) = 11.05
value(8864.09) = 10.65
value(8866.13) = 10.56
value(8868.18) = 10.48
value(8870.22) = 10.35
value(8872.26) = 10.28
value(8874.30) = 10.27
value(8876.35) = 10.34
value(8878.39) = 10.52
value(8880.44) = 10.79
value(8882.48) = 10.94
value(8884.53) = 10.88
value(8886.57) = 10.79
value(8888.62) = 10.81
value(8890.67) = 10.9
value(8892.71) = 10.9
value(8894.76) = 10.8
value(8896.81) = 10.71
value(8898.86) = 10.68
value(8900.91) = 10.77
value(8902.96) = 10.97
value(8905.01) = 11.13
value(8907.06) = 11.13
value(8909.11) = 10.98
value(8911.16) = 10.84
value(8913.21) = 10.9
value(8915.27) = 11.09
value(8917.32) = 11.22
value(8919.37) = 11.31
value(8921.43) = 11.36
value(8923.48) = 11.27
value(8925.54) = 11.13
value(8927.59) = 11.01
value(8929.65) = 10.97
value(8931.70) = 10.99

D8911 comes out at 10.9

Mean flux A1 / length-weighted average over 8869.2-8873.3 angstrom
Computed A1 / 10.3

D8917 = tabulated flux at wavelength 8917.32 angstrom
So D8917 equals 11.22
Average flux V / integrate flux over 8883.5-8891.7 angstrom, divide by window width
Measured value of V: 10.8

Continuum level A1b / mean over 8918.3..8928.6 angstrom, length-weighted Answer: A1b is 11.2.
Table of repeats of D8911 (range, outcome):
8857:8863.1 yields 11.5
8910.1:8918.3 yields 11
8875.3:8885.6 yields 10.7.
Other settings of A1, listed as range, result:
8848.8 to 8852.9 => 11.6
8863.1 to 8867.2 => 10.6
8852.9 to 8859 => 11.8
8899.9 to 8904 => 10.9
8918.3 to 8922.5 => 11.3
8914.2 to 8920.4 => 11.2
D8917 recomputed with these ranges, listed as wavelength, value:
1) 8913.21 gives 10.9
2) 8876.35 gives 10.34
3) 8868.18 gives 10.48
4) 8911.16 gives 10.84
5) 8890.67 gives 10.9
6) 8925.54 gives 11.13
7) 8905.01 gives 11.13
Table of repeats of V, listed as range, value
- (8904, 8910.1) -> 11.1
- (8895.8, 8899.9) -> 10.7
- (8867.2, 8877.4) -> 10.3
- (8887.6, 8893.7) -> 10.9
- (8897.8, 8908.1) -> 10.9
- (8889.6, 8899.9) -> 10.8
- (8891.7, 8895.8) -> 10.8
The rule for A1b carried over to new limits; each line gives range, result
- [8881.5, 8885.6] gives 10.9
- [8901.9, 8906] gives 11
